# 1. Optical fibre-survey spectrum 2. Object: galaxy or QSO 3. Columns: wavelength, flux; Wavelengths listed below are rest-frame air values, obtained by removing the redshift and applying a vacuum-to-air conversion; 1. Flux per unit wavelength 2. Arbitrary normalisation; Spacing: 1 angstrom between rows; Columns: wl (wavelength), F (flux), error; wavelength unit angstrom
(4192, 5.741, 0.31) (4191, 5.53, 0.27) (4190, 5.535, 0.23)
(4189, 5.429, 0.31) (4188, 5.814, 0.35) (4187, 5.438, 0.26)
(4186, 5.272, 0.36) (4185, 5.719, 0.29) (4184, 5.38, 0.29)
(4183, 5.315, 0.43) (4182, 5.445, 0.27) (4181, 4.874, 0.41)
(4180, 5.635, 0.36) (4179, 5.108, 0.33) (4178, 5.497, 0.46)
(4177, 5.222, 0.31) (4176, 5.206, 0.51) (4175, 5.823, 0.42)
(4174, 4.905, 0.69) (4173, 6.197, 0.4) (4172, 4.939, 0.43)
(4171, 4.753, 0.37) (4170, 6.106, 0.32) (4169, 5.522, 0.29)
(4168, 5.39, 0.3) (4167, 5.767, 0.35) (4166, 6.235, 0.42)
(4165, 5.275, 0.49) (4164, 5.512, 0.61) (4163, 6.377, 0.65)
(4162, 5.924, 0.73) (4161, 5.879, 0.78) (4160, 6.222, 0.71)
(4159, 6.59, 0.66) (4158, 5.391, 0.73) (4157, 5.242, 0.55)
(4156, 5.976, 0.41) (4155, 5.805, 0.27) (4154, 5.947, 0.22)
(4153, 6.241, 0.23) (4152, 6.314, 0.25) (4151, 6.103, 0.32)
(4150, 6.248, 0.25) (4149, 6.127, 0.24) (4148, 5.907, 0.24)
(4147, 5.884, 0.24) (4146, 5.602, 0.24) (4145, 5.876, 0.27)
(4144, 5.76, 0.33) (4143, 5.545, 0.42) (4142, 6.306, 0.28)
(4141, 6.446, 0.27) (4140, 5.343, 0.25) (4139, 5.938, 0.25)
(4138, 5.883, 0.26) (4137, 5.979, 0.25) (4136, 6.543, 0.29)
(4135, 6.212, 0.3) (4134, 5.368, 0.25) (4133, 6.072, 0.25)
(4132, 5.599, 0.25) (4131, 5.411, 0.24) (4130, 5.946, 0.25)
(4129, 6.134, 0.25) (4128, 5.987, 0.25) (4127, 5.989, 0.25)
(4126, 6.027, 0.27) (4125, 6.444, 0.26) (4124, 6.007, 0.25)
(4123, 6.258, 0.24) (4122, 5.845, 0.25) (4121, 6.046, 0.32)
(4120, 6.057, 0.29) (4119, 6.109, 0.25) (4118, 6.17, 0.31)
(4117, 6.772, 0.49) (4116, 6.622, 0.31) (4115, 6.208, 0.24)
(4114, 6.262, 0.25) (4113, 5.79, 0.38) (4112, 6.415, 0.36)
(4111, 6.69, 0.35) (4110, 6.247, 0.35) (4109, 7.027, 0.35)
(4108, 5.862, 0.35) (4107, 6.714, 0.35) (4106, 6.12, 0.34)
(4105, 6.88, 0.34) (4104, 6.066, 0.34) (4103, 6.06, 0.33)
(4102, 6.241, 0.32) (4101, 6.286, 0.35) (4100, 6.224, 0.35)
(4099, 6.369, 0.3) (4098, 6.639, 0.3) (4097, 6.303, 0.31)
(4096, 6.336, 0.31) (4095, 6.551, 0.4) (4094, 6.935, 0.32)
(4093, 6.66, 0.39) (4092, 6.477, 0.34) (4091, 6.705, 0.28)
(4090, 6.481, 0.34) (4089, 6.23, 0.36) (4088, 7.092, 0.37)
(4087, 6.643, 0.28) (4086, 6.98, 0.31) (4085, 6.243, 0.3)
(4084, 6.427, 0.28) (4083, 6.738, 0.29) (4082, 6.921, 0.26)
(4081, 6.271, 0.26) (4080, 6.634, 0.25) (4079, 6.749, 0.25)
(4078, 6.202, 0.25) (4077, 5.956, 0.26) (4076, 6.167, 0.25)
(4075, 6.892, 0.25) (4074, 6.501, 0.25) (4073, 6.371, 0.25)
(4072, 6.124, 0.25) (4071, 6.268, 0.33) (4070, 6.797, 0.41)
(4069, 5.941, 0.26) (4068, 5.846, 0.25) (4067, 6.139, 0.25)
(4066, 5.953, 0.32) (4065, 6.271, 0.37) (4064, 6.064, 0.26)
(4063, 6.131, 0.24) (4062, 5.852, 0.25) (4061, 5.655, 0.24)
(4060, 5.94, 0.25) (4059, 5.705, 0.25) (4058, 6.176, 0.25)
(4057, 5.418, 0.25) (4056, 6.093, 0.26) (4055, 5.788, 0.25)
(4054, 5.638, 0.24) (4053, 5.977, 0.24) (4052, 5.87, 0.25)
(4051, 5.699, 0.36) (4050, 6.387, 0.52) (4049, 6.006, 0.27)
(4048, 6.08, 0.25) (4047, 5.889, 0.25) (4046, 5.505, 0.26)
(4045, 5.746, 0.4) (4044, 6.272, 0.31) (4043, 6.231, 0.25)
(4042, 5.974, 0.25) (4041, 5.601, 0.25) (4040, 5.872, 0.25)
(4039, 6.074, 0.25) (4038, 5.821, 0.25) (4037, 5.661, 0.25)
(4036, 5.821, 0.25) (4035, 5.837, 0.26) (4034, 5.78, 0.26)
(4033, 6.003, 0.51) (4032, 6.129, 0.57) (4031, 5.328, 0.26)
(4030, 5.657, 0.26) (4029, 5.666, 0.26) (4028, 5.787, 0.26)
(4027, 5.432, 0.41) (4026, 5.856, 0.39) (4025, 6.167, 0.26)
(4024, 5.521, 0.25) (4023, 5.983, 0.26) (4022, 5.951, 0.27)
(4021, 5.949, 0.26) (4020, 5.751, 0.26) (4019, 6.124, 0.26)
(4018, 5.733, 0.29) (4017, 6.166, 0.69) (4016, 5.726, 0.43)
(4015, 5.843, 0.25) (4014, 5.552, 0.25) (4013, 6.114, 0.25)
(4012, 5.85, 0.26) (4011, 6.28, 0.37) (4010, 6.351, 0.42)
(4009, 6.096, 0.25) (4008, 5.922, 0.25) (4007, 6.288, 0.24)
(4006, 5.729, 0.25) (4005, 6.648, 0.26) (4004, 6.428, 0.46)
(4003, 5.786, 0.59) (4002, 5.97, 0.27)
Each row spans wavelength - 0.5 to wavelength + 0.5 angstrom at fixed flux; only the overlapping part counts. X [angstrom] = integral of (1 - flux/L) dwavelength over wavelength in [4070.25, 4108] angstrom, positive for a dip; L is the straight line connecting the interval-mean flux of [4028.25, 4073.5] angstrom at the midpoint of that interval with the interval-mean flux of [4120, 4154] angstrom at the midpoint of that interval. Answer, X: -3.24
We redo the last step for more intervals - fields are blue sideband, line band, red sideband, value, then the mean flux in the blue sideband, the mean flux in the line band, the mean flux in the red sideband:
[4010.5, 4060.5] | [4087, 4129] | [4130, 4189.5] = -4.1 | 5.87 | 6.35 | 5.73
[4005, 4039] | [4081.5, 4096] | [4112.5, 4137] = -1.5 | 5.89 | 6.64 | 6.08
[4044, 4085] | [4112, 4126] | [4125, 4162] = -0.5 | 6.12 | 6.2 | 5.95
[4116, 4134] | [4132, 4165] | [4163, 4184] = -1.0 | 6.05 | 5.94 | 5.46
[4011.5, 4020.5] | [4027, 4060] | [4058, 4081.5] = 1.0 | 5.87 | 5.85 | 6.19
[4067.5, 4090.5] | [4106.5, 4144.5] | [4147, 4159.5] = 0.4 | 6.46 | 6.11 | 5.99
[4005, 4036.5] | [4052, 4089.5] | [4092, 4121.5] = -0.4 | 5.9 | 6.23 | 6.37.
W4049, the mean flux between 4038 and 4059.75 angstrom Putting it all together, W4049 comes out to 5.9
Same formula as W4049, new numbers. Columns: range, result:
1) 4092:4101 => 6.49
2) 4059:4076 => 6.16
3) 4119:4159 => 5.95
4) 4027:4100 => 6.15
